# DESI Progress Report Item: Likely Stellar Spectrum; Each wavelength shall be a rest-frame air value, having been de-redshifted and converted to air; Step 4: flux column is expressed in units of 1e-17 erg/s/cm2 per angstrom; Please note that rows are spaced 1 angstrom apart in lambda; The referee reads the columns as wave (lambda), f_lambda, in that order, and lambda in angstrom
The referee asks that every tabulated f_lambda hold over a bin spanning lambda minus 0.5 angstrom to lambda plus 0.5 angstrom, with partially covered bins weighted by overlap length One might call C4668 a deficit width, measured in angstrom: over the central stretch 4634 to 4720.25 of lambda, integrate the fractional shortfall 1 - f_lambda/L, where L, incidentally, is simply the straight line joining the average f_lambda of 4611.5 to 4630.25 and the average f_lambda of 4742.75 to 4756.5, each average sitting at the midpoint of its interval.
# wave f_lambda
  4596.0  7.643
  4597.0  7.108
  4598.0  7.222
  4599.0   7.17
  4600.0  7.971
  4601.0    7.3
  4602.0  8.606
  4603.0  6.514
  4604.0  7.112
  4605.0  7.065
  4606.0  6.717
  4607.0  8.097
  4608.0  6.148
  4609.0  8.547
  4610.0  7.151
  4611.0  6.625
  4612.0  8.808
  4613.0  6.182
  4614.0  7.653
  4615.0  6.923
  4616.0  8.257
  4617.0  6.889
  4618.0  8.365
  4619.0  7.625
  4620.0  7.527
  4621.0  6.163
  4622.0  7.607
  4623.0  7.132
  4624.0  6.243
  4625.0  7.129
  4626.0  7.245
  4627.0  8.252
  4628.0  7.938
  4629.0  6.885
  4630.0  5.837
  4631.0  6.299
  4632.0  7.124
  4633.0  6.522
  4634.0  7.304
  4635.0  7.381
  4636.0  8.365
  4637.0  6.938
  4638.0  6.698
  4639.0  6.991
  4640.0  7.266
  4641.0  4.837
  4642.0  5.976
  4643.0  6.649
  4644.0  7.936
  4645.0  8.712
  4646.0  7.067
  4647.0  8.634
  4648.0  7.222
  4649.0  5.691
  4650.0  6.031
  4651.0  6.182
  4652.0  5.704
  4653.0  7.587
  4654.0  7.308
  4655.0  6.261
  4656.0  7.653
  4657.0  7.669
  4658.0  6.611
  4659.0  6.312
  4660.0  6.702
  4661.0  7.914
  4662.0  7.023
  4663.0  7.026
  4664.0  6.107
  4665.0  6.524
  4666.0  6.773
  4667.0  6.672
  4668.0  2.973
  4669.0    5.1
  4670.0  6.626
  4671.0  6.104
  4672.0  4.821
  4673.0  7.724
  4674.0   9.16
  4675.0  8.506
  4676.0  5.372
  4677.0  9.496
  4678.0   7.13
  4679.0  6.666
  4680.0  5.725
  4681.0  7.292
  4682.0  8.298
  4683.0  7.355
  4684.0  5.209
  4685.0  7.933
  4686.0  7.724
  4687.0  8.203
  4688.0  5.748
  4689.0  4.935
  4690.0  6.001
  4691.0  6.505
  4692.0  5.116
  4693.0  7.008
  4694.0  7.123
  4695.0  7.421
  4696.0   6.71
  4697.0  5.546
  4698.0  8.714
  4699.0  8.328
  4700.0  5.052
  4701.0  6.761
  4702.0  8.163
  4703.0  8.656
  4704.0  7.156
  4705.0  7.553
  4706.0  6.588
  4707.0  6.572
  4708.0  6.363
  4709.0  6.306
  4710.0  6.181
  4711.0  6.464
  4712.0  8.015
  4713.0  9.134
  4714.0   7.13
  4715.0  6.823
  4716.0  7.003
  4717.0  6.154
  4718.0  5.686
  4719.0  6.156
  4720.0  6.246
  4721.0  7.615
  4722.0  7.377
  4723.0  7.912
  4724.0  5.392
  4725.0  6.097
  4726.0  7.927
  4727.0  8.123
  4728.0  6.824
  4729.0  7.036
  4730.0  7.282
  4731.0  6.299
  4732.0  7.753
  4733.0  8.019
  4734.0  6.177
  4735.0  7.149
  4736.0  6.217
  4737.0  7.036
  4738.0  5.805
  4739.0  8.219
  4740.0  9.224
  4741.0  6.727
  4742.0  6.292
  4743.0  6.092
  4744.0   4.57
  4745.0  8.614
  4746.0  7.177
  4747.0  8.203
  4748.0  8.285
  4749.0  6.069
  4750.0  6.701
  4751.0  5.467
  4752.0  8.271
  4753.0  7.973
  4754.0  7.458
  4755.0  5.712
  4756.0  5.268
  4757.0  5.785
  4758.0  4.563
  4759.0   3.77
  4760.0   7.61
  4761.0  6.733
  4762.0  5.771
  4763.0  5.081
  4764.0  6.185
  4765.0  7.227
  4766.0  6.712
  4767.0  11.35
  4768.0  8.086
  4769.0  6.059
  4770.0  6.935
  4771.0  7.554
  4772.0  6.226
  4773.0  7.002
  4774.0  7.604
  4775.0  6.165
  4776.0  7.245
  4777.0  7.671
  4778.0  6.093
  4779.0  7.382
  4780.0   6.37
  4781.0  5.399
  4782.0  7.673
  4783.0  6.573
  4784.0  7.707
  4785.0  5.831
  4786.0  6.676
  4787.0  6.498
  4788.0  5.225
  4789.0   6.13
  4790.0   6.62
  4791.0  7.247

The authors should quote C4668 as 3.2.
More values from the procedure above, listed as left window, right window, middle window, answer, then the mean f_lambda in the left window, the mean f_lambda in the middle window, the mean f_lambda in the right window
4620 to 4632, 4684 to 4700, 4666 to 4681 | 0.5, 7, 6.61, 6.76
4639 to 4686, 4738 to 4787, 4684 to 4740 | -1.0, 6.83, 6.94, 6.81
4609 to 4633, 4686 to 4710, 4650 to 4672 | 1.7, 7.22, 6.47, 6.81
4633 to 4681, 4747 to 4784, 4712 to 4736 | -0.8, 6.83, 7.02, 6.76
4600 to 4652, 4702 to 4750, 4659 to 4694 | 1.9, 7.14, 6.69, 7.02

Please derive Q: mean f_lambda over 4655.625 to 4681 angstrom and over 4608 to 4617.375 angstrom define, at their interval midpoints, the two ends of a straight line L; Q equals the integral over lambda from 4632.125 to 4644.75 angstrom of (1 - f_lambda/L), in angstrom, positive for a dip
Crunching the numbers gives 0.25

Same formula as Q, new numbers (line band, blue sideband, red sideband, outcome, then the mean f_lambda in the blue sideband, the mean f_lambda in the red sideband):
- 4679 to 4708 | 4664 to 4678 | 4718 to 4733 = -0.5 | 6.6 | 6.99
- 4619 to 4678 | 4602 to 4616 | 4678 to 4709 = 1.6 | 7.28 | 6.88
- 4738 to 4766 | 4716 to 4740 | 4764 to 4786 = 1.5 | 6.94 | 7.06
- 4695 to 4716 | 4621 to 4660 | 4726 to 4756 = -0.3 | 6.96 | 7.05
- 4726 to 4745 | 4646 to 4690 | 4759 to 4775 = -0.3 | 6.78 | 6.94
